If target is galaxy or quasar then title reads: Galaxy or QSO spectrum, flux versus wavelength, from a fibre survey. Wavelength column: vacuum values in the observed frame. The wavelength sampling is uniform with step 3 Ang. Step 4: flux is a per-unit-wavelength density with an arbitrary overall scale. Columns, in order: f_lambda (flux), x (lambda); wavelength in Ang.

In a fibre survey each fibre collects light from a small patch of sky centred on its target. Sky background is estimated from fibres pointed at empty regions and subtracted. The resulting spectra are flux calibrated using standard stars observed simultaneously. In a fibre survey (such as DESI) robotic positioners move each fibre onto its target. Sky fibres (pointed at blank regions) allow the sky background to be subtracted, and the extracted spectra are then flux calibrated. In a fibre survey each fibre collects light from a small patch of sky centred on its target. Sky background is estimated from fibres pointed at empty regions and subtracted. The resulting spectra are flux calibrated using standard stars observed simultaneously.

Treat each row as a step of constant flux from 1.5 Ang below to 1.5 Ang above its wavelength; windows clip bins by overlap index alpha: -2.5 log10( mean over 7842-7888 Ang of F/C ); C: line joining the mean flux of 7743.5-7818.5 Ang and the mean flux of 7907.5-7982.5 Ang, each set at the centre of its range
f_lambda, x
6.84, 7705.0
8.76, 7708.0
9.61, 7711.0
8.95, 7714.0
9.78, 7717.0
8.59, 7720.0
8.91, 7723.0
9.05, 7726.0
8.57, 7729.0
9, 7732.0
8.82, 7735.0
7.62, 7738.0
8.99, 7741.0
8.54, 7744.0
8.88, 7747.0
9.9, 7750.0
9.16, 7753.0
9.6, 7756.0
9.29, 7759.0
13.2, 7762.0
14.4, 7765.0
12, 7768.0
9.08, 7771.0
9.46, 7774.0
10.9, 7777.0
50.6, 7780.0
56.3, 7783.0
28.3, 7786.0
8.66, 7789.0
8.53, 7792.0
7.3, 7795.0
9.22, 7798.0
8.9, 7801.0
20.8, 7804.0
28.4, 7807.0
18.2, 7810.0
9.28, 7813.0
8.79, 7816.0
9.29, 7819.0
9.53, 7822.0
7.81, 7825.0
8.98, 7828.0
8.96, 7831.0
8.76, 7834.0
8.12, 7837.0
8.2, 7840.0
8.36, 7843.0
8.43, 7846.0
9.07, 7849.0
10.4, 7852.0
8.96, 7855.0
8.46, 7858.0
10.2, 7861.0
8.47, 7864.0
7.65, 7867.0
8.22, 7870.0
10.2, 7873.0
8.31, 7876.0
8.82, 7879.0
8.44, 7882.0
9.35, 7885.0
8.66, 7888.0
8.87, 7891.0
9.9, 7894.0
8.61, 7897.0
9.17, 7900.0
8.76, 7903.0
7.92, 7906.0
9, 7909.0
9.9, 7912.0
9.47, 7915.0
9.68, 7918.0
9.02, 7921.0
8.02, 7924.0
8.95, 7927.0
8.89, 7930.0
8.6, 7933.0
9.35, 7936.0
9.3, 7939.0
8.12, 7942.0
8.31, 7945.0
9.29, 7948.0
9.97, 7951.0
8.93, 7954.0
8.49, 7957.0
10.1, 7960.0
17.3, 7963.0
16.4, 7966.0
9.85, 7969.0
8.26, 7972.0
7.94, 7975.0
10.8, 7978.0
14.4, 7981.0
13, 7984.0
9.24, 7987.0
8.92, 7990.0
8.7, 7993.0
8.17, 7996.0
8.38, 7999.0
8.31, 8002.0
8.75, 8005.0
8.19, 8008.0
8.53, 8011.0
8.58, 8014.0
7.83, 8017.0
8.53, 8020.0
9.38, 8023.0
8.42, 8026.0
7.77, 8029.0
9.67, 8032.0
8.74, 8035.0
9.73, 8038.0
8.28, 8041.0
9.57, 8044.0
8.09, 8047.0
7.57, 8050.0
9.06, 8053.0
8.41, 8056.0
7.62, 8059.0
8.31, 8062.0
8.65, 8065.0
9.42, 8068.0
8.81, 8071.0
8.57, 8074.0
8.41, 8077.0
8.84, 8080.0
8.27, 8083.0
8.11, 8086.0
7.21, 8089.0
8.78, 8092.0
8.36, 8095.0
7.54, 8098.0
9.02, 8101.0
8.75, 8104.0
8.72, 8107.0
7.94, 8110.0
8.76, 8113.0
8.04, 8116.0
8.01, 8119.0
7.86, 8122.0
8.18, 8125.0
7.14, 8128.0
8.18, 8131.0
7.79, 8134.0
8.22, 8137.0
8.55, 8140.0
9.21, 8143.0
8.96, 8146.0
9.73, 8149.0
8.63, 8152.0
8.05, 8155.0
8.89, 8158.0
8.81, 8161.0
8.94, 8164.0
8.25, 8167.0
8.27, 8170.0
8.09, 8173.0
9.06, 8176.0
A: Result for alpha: 0.383 mag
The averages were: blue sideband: 15.5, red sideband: 9.93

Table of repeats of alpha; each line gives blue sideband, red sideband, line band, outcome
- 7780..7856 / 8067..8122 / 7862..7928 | 0.35 mag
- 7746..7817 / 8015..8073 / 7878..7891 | 0.42 mag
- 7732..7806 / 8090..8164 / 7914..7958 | 0.29 mag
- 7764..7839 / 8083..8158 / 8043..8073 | 0.14 mag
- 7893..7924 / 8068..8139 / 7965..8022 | -0.10 mag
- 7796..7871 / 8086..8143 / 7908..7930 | 0.07 mag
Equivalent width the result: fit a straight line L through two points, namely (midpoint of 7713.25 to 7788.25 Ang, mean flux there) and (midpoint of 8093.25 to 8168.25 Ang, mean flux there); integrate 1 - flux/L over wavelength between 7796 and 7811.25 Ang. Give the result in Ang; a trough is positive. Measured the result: -4.2 Ang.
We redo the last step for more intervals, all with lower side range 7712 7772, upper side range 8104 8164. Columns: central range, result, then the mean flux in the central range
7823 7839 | 1.4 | 8.55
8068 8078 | -0.1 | 8.73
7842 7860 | 0.6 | 9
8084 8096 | 0.6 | 8.11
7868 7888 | 0.8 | 8.84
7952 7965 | -3.5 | 11.4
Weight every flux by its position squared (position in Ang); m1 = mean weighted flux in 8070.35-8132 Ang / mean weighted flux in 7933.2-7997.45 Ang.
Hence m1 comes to 0.8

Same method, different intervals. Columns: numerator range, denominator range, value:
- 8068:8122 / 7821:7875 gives 1.01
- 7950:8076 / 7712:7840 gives 0.78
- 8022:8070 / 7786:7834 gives 0.77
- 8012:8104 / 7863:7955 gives 0.99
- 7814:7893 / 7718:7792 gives 0.65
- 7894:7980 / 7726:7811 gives 0.69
